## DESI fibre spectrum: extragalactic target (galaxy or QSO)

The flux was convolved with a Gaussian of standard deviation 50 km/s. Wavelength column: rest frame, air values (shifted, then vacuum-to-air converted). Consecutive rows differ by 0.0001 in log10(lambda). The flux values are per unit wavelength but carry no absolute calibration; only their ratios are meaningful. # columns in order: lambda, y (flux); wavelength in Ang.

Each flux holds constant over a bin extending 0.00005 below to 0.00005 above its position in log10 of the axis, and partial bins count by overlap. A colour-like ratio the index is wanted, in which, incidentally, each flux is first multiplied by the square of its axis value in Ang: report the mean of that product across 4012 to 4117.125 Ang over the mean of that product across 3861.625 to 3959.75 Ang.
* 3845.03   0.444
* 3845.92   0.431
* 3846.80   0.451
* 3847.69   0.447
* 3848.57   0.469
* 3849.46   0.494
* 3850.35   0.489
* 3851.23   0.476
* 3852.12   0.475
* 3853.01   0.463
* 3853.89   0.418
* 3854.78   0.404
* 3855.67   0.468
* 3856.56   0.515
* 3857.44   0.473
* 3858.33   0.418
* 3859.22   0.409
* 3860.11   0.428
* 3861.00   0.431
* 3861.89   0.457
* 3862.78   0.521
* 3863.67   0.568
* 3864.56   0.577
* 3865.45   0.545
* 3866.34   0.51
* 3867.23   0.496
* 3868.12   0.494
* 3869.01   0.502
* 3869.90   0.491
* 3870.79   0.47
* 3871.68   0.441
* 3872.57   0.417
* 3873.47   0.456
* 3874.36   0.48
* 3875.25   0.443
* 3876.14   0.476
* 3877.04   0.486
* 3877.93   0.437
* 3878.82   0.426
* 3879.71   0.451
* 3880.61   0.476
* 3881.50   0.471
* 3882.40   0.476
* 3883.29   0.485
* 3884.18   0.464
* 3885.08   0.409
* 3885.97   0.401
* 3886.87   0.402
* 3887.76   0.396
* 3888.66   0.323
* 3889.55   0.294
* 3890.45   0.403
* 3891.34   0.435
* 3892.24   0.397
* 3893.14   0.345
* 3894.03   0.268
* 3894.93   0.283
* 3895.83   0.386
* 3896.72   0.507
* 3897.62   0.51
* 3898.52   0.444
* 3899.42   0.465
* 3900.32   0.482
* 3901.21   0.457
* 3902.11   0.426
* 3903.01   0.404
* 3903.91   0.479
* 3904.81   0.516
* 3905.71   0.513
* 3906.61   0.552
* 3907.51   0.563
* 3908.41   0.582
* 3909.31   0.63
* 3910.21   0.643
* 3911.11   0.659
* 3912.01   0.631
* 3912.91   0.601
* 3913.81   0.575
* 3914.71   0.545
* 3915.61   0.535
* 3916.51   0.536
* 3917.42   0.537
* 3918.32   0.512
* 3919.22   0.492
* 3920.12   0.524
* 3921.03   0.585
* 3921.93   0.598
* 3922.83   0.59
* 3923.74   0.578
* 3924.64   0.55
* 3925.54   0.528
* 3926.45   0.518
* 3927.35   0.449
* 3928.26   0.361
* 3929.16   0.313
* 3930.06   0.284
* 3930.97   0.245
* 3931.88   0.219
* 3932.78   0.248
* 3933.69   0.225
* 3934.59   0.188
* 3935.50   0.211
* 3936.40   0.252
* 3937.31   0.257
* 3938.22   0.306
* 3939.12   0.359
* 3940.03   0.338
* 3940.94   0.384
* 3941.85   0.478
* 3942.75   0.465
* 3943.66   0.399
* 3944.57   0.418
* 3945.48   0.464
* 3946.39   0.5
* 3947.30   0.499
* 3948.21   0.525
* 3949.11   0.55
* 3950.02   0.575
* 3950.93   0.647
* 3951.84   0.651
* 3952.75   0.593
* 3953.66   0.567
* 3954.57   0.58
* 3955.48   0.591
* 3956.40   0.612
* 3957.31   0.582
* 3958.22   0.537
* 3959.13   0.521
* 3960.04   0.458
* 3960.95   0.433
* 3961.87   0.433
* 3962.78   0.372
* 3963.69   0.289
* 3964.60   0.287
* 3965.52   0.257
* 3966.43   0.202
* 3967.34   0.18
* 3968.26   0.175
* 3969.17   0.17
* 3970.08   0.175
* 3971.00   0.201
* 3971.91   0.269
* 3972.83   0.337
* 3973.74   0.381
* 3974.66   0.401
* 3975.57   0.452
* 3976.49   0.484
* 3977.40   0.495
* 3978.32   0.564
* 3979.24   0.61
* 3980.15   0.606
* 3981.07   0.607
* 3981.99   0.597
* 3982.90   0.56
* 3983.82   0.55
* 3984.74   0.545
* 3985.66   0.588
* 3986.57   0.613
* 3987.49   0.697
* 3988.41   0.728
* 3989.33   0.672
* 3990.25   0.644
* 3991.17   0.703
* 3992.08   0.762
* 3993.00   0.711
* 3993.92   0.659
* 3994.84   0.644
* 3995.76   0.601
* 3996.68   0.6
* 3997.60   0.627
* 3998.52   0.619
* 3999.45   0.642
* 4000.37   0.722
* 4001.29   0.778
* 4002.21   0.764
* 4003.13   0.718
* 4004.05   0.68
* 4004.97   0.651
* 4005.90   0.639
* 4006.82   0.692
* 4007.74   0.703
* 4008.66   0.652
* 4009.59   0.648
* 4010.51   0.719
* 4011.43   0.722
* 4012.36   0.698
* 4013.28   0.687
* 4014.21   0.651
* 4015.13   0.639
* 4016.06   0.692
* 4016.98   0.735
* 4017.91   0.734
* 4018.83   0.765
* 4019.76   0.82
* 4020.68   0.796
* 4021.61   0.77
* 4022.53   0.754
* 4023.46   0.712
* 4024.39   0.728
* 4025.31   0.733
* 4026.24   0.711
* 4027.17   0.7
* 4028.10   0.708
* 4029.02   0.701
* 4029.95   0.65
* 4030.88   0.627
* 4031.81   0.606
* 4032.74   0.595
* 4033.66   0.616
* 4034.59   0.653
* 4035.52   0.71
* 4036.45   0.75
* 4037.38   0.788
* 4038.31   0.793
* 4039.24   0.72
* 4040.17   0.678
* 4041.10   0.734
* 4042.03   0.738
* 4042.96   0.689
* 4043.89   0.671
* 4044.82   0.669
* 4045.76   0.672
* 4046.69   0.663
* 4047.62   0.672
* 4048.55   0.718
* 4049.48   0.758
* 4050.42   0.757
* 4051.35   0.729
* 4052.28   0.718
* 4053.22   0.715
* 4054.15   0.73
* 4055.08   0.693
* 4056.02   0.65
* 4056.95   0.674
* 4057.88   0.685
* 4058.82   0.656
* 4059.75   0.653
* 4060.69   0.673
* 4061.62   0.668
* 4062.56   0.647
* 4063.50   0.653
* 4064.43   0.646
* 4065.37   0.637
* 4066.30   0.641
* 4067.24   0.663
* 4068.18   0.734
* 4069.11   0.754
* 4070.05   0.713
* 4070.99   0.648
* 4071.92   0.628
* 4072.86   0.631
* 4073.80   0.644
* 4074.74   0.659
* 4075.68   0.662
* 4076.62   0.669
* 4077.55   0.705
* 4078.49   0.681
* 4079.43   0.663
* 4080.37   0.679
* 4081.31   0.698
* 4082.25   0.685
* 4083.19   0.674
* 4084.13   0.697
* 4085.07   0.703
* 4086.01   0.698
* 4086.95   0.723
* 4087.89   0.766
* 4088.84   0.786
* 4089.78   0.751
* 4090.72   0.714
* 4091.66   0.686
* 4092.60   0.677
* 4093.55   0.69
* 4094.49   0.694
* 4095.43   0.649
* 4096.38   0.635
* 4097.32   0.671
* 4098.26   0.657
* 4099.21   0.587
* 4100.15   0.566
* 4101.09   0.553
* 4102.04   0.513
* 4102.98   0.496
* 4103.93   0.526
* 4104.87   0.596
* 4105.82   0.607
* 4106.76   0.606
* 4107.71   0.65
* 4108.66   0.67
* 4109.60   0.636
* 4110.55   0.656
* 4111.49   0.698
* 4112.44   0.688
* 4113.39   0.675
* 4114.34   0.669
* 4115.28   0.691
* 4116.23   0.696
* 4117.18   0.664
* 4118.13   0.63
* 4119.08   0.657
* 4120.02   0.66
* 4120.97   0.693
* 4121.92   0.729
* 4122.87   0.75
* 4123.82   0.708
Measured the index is 1.6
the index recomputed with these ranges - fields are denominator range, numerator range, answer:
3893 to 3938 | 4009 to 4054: 1.64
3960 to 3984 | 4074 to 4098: 1.89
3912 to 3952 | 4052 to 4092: 1.65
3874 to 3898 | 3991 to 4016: 1.72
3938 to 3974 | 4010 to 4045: 1.75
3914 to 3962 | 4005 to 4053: 1.60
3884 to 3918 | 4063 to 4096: 1.58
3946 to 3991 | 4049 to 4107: 1.46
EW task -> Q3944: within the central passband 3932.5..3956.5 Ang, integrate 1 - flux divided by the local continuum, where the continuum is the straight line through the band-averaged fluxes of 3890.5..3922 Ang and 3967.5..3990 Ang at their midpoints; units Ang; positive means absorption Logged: 2.36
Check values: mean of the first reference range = 0.501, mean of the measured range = 0.439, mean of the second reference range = 0.476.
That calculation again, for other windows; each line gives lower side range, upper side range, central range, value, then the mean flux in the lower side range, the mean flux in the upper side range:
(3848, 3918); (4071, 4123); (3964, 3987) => 6.0 Ang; 0.473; 0.662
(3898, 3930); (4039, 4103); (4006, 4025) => -2.8 Ang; 0.522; 0.678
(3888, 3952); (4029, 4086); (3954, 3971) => 4.7 Ang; 0.453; 0.683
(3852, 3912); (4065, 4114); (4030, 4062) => -3.7 Ang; 0.464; 0.661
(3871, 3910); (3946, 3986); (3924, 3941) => 4.6 Ang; 0.447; 0.459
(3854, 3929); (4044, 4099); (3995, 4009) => -1.5 Ang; 0.48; 0.685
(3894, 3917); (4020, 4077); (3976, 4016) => -1.5 Ang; 0.512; 0.691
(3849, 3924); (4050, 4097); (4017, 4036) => -2.2 Ang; 0.479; 0.686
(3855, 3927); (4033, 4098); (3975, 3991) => 0.1 Ang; 0.483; 0.69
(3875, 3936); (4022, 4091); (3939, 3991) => 7.0 Ang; 0.453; 0.692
